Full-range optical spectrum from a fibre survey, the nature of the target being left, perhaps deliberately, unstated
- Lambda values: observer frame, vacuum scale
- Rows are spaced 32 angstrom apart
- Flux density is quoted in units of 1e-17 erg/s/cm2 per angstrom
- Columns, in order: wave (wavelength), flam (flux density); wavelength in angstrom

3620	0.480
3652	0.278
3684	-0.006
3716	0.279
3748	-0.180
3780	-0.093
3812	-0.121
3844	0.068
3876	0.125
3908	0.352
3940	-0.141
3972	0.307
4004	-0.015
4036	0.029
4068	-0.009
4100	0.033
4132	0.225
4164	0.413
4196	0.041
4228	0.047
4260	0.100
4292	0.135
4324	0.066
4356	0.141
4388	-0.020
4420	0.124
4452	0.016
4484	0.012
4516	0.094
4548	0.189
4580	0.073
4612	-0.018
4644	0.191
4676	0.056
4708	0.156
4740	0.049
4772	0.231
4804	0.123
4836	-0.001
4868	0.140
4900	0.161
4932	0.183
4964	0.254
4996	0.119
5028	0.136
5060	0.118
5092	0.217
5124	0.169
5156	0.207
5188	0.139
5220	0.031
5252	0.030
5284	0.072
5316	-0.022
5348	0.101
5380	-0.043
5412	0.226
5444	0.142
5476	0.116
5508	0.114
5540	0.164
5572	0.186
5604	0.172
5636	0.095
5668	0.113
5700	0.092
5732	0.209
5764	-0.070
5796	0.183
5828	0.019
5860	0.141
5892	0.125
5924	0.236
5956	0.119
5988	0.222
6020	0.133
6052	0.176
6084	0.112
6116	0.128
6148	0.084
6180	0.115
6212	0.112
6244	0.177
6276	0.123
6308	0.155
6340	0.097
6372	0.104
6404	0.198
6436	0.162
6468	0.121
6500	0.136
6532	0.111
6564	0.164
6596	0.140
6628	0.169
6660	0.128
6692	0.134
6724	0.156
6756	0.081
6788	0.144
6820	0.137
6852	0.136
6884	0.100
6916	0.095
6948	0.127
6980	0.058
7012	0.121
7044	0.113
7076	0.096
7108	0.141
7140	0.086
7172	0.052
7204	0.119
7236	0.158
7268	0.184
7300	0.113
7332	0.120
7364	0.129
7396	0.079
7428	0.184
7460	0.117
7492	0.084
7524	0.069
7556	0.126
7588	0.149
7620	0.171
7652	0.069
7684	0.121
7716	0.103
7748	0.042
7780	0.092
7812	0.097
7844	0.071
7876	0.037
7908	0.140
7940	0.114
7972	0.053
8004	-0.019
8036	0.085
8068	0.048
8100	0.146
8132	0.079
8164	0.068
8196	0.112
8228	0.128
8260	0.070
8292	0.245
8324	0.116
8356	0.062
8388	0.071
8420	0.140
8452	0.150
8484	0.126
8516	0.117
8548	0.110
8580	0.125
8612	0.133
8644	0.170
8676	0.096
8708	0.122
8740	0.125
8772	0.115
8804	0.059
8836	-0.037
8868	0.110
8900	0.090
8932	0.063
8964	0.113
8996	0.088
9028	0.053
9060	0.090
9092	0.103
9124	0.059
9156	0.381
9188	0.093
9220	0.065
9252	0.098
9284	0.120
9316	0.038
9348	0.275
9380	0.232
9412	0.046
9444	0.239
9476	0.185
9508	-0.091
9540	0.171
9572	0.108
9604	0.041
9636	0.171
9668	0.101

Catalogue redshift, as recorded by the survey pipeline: 1.456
